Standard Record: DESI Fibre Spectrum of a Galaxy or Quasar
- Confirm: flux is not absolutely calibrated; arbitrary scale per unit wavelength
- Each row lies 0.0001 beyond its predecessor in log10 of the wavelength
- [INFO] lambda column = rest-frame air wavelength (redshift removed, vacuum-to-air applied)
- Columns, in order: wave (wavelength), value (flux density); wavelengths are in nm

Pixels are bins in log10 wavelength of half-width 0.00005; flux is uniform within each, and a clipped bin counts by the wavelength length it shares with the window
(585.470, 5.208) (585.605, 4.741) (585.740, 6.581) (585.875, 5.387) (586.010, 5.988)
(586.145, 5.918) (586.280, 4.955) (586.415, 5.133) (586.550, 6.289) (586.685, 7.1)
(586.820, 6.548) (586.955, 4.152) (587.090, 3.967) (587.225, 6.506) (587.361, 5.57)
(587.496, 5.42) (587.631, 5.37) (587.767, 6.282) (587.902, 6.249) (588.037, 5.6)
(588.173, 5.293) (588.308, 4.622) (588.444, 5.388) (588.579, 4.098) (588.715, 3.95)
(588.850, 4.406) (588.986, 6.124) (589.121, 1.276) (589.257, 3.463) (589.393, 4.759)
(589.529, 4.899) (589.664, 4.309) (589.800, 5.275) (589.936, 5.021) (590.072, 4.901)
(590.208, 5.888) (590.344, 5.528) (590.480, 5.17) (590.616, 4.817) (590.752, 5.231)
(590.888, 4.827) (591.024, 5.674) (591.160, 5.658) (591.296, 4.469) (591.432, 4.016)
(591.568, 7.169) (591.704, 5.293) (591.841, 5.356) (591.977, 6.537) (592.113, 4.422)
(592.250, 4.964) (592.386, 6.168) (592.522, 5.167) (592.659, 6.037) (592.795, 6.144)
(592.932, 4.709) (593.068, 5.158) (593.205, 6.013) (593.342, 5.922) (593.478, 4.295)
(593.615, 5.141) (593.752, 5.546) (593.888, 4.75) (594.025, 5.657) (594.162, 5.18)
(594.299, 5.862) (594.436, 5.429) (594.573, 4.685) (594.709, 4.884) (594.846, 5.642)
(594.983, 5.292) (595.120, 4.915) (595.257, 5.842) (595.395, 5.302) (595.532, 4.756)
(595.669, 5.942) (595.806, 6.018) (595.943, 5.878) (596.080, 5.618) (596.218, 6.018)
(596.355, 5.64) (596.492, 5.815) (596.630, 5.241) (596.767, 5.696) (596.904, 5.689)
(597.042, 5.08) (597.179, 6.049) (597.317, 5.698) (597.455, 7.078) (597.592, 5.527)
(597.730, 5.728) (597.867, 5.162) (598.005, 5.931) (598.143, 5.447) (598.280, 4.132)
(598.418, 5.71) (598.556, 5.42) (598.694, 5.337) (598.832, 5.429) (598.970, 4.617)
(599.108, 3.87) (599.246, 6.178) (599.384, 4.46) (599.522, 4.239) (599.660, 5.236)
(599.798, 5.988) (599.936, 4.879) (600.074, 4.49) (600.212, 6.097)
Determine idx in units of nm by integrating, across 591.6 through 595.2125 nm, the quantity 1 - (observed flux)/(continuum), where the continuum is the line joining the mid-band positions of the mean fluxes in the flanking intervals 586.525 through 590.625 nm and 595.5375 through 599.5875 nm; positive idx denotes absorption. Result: -0.06 nm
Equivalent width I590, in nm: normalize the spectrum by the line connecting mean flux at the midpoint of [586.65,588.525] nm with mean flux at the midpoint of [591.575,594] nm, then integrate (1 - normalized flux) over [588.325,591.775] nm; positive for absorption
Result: 0.39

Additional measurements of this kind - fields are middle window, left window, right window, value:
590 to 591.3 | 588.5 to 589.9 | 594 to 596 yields -0.196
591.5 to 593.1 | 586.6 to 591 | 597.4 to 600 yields -0.143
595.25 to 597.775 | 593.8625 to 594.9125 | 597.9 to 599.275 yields -0.235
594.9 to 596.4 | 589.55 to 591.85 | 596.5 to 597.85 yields 0.012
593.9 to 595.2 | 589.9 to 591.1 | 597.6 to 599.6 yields -0.020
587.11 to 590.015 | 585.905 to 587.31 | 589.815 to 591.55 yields 0.265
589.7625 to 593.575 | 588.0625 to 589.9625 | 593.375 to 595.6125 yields -0.397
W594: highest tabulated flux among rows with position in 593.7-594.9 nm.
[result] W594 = 5.862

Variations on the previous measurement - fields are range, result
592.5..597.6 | 7.078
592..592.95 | 6.168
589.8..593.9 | 7.169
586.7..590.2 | 6.548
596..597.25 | 6.049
